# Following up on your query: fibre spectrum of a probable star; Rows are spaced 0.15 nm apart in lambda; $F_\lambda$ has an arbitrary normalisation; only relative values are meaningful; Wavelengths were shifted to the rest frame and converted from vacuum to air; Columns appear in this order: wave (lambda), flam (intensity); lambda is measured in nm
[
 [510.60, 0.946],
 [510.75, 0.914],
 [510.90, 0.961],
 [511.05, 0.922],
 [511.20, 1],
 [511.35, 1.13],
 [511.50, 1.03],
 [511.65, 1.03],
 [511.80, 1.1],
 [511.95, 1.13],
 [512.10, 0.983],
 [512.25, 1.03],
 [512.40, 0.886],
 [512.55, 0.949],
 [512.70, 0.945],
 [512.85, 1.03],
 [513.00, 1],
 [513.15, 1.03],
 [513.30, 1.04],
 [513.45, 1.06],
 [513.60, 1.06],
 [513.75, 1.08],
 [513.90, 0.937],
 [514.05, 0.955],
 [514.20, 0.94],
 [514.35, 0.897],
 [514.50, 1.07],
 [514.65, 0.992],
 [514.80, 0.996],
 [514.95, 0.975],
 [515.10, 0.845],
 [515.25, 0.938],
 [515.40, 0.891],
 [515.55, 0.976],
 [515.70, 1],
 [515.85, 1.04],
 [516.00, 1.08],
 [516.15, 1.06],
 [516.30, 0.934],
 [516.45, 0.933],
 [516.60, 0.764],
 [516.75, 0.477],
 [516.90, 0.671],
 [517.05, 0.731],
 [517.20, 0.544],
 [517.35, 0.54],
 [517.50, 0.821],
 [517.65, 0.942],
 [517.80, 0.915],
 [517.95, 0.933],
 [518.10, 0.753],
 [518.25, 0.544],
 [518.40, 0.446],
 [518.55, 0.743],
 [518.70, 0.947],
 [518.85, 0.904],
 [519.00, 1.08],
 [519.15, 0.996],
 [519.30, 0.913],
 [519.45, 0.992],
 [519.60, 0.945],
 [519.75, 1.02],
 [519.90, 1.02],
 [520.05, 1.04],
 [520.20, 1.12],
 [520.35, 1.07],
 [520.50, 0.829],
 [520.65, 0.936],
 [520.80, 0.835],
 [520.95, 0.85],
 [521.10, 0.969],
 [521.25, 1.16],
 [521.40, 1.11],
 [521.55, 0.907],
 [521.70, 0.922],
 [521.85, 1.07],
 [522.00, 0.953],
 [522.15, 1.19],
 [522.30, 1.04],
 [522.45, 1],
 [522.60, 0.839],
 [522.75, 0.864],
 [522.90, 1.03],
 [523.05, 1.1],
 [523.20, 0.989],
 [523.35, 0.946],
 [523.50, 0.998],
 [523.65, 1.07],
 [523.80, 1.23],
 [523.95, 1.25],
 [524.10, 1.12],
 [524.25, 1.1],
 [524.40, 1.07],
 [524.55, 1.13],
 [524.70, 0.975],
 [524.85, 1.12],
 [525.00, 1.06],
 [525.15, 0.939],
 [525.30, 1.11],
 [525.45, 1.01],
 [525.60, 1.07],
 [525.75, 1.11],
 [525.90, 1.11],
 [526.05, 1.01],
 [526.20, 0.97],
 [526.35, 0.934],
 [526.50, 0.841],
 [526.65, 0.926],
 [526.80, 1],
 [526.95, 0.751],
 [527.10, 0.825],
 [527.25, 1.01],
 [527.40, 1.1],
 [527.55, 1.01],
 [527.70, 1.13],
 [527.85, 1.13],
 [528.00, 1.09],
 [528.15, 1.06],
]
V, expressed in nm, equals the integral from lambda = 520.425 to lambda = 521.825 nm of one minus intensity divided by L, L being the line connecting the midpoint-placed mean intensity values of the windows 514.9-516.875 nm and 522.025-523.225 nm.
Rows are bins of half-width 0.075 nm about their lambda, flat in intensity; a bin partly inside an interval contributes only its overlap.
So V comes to 0.05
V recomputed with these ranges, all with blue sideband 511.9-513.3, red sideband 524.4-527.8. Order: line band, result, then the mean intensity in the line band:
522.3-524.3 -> -0.067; 1.04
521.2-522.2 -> -0.033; 1.04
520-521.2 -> 0.055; 0.959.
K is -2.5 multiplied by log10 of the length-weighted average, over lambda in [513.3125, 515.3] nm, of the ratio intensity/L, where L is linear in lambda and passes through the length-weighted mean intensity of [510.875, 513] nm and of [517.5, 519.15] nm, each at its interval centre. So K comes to -0.04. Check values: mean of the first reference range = 1.01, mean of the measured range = 0.983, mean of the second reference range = 0.829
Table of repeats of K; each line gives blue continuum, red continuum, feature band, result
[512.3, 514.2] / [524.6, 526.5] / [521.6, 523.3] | 0.02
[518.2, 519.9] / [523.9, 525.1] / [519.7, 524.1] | -0.02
